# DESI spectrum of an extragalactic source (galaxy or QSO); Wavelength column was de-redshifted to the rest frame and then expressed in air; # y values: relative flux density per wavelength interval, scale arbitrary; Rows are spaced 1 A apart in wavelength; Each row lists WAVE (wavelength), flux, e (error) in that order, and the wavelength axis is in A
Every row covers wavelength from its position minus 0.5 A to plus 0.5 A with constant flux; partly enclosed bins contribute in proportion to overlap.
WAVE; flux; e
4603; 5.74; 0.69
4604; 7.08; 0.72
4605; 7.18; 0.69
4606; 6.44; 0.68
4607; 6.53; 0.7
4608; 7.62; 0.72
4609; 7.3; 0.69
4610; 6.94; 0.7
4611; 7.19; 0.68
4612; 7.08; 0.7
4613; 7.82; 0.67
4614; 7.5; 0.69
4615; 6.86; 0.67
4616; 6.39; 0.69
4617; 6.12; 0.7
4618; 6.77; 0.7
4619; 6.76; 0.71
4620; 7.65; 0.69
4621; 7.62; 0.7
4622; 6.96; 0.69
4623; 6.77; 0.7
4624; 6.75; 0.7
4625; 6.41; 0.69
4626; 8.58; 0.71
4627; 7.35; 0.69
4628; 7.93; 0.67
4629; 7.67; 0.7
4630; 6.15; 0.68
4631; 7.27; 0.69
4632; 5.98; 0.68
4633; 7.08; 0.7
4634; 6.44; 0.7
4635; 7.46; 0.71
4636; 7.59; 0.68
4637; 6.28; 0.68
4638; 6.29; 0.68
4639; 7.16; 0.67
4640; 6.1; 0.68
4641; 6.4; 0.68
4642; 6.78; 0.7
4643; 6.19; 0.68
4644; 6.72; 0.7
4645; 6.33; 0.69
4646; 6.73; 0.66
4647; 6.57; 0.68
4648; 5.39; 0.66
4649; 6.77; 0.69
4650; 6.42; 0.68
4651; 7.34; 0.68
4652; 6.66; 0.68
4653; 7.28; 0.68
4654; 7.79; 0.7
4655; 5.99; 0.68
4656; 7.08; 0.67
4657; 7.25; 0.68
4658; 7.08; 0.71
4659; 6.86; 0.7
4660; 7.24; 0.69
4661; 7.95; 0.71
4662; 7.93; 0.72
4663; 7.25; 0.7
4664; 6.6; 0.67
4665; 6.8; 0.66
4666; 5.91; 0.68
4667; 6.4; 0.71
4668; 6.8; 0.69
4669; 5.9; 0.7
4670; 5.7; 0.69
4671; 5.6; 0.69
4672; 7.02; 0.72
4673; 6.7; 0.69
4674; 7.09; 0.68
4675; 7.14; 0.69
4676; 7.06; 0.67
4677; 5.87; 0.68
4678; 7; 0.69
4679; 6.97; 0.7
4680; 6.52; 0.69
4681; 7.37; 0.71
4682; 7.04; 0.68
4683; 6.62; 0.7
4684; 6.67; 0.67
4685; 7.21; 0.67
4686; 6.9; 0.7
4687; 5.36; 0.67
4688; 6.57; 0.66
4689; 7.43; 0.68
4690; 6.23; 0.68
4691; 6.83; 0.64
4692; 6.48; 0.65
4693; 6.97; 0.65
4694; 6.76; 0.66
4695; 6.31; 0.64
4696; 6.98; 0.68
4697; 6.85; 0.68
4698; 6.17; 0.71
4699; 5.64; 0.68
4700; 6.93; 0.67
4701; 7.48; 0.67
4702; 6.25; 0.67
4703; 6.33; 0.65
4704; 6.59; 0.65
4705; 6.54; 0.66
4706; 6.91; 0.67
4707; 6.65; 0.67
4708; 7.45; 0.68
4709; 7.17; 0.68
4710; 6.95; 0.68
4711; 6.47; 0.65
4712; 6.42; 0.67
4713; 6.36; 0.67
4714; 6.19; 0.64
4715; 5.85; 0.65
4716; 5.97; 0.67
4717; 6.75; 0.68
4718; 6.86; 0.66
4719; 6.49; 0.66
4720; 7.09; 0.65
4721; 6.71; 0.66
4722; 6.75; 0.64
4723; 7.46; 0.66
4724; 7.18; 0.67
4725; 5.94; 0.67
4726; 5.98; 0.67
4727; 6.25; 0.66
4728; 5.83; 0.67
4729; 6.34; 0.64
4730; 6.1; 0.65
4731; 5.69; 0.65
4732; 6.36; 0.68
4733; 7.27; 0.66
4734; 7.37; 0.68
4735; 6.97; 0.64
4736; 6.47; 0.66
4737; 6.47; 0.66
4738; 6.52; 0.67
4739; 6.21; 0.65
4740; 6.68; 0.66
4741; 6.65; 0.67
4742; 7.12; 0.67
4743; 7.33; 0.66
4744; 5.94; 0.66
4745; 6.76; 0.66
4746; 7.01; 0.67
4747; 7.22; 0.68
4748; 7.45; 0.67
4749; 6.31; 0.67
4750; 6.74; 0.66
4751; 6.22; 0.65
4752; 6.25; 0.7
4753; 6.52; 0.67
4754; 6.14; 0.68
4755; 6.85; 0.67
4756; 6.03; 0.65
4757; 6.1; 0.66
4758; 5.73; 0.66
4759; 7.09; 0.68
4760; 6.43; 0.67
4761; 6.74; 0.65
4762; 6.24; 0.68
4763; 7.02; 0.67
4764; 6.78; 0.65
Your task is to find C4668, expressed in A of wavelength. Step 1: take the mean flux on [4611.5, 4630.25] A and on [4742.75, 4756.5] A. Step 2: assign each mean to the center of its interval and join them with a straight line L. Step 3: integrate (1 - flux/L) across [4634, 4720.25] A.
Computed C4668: 2.57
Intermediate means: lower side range 7.13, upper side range 6.61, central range 6.7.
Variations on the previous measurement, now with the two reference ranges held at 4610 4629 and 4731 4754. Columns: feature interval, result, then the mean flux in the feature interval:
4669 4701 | 1.18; 6.65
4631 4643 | 0.66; 6.69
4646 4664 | 0.10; 6.97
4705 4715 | 0.19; 6.68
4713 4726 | 0.39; 6.57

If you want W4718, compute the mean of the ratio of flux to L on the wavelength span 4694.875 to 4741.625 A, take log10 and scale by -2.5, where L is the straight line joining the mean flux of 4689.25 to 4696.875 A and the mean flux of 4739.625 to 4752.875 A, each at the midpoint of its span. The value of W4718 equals 0.02 mag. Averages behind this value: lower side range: 6.69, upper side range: 6.74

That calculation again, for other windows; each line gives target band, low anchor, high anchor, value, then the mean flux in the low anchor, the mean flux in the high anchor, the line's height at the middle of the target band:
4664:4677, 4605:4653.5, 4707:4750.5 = 0.048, 6.89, 6.63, 6.78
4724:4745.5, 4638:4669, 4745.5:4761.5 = 0.015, 6.77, 6.55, 6.59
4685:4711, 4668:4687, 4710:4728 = -0.015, 6.66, 6.51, 6.58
